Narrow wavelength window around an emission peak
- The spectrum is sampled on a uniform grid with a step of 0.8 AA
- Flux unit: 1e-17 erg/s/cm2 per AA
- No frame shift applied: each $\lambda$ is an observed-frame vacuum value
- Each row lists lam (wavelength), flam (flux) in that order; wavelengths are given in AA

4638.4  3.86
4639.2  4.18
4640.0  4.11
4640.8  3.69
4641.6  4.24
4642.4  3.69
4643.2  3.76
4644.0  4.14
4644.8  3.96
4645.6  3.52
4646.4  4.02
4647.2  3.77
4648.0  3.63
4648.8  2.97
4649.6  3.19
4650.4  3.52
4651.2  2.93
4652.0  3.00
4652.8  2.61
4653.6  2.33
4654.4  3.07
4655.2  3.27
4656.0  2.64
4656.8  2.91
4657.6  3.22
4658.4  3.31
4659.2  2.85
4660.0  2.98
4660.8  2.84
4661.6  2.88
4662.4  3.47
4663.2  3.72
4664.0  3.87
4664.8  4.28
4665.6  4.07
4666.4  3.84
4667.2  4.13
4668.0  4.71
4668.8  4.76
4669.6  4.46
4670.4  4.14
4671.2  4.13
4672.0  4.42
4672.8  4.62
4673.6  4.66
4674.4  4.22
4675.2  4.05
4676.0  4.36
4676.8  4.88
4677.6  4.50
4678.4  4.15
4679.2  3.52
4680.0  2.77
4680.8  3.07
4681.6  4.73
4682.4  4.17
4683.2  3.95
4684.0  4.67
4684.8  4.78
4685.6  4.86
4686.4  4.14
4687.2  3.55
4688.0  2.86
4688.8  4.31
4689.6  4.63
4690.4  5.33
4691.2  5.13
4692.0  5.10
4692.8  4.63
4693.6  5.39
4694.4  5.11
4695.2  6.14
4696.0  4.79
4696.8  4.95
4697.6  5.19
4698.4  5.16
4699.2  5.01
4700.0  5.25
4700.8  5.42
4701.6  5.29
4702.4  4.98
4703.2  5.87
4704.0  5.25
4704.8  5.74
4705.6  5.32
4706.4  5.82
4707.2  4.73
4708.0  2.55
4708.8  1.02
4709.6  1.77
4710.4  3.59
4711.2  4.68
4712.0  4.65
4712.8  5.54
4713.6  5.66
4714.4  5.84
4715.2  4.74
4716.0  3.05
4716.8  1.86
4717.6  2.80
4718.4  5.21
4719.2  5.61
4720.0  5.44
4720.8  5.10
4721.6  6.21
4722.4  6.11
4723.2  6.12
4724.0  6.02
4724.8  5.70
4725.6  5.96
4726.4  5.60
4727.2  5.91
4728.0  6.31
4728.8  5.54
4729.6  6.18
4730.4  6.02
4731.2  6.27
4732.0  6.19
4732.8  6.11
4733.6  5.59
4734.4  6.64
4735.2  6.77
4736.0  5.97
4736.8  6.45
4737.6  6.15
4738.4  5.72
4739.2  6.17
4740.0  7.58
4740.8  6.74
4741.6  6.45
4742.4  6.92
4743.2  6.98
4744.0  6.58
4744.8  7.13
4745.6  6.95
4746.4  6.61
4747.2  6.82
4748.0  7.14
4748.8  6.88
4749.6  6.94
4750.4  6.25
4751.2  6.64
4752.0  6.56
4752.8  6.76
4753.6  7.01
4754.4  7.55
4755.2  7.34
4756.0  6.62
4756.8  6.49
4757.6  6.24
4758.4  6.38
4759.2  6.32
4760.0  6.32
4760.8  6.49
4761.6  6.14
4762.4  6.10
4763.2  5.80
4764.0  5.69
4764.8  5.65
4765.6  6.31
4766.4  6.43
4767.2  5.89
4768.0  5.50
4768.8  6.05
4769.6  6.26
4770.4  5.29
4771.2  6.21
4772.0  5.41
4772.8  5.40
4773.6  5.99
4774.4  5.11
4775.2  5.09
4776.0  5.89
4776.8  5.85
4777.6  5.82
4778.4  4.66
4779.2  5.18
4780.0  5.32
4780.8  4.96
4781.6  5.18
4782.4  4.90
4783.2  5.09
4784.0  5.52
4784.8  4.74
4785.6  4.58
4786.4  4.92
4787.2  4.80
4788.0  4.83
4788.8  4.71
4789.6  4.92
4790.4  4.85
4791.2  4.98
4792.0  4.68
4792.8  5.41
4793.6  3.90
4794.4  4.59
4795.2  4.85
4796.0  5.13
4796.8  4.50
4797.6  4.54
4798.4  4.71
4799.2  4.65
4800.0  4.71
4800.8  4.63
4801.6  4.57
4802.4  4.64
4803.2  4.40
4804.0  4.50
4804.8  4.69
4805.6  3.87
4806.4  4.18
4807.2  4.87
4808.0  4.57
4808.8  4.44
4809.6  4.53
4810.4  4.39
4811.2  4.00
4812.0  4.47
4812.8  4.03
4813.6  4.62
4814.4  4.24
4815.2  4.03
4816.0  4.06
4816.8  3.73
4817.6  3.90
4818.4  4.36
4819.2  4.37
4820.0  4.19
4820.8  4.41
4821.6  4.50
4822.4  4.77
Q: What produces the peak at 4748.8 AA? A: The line C IV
